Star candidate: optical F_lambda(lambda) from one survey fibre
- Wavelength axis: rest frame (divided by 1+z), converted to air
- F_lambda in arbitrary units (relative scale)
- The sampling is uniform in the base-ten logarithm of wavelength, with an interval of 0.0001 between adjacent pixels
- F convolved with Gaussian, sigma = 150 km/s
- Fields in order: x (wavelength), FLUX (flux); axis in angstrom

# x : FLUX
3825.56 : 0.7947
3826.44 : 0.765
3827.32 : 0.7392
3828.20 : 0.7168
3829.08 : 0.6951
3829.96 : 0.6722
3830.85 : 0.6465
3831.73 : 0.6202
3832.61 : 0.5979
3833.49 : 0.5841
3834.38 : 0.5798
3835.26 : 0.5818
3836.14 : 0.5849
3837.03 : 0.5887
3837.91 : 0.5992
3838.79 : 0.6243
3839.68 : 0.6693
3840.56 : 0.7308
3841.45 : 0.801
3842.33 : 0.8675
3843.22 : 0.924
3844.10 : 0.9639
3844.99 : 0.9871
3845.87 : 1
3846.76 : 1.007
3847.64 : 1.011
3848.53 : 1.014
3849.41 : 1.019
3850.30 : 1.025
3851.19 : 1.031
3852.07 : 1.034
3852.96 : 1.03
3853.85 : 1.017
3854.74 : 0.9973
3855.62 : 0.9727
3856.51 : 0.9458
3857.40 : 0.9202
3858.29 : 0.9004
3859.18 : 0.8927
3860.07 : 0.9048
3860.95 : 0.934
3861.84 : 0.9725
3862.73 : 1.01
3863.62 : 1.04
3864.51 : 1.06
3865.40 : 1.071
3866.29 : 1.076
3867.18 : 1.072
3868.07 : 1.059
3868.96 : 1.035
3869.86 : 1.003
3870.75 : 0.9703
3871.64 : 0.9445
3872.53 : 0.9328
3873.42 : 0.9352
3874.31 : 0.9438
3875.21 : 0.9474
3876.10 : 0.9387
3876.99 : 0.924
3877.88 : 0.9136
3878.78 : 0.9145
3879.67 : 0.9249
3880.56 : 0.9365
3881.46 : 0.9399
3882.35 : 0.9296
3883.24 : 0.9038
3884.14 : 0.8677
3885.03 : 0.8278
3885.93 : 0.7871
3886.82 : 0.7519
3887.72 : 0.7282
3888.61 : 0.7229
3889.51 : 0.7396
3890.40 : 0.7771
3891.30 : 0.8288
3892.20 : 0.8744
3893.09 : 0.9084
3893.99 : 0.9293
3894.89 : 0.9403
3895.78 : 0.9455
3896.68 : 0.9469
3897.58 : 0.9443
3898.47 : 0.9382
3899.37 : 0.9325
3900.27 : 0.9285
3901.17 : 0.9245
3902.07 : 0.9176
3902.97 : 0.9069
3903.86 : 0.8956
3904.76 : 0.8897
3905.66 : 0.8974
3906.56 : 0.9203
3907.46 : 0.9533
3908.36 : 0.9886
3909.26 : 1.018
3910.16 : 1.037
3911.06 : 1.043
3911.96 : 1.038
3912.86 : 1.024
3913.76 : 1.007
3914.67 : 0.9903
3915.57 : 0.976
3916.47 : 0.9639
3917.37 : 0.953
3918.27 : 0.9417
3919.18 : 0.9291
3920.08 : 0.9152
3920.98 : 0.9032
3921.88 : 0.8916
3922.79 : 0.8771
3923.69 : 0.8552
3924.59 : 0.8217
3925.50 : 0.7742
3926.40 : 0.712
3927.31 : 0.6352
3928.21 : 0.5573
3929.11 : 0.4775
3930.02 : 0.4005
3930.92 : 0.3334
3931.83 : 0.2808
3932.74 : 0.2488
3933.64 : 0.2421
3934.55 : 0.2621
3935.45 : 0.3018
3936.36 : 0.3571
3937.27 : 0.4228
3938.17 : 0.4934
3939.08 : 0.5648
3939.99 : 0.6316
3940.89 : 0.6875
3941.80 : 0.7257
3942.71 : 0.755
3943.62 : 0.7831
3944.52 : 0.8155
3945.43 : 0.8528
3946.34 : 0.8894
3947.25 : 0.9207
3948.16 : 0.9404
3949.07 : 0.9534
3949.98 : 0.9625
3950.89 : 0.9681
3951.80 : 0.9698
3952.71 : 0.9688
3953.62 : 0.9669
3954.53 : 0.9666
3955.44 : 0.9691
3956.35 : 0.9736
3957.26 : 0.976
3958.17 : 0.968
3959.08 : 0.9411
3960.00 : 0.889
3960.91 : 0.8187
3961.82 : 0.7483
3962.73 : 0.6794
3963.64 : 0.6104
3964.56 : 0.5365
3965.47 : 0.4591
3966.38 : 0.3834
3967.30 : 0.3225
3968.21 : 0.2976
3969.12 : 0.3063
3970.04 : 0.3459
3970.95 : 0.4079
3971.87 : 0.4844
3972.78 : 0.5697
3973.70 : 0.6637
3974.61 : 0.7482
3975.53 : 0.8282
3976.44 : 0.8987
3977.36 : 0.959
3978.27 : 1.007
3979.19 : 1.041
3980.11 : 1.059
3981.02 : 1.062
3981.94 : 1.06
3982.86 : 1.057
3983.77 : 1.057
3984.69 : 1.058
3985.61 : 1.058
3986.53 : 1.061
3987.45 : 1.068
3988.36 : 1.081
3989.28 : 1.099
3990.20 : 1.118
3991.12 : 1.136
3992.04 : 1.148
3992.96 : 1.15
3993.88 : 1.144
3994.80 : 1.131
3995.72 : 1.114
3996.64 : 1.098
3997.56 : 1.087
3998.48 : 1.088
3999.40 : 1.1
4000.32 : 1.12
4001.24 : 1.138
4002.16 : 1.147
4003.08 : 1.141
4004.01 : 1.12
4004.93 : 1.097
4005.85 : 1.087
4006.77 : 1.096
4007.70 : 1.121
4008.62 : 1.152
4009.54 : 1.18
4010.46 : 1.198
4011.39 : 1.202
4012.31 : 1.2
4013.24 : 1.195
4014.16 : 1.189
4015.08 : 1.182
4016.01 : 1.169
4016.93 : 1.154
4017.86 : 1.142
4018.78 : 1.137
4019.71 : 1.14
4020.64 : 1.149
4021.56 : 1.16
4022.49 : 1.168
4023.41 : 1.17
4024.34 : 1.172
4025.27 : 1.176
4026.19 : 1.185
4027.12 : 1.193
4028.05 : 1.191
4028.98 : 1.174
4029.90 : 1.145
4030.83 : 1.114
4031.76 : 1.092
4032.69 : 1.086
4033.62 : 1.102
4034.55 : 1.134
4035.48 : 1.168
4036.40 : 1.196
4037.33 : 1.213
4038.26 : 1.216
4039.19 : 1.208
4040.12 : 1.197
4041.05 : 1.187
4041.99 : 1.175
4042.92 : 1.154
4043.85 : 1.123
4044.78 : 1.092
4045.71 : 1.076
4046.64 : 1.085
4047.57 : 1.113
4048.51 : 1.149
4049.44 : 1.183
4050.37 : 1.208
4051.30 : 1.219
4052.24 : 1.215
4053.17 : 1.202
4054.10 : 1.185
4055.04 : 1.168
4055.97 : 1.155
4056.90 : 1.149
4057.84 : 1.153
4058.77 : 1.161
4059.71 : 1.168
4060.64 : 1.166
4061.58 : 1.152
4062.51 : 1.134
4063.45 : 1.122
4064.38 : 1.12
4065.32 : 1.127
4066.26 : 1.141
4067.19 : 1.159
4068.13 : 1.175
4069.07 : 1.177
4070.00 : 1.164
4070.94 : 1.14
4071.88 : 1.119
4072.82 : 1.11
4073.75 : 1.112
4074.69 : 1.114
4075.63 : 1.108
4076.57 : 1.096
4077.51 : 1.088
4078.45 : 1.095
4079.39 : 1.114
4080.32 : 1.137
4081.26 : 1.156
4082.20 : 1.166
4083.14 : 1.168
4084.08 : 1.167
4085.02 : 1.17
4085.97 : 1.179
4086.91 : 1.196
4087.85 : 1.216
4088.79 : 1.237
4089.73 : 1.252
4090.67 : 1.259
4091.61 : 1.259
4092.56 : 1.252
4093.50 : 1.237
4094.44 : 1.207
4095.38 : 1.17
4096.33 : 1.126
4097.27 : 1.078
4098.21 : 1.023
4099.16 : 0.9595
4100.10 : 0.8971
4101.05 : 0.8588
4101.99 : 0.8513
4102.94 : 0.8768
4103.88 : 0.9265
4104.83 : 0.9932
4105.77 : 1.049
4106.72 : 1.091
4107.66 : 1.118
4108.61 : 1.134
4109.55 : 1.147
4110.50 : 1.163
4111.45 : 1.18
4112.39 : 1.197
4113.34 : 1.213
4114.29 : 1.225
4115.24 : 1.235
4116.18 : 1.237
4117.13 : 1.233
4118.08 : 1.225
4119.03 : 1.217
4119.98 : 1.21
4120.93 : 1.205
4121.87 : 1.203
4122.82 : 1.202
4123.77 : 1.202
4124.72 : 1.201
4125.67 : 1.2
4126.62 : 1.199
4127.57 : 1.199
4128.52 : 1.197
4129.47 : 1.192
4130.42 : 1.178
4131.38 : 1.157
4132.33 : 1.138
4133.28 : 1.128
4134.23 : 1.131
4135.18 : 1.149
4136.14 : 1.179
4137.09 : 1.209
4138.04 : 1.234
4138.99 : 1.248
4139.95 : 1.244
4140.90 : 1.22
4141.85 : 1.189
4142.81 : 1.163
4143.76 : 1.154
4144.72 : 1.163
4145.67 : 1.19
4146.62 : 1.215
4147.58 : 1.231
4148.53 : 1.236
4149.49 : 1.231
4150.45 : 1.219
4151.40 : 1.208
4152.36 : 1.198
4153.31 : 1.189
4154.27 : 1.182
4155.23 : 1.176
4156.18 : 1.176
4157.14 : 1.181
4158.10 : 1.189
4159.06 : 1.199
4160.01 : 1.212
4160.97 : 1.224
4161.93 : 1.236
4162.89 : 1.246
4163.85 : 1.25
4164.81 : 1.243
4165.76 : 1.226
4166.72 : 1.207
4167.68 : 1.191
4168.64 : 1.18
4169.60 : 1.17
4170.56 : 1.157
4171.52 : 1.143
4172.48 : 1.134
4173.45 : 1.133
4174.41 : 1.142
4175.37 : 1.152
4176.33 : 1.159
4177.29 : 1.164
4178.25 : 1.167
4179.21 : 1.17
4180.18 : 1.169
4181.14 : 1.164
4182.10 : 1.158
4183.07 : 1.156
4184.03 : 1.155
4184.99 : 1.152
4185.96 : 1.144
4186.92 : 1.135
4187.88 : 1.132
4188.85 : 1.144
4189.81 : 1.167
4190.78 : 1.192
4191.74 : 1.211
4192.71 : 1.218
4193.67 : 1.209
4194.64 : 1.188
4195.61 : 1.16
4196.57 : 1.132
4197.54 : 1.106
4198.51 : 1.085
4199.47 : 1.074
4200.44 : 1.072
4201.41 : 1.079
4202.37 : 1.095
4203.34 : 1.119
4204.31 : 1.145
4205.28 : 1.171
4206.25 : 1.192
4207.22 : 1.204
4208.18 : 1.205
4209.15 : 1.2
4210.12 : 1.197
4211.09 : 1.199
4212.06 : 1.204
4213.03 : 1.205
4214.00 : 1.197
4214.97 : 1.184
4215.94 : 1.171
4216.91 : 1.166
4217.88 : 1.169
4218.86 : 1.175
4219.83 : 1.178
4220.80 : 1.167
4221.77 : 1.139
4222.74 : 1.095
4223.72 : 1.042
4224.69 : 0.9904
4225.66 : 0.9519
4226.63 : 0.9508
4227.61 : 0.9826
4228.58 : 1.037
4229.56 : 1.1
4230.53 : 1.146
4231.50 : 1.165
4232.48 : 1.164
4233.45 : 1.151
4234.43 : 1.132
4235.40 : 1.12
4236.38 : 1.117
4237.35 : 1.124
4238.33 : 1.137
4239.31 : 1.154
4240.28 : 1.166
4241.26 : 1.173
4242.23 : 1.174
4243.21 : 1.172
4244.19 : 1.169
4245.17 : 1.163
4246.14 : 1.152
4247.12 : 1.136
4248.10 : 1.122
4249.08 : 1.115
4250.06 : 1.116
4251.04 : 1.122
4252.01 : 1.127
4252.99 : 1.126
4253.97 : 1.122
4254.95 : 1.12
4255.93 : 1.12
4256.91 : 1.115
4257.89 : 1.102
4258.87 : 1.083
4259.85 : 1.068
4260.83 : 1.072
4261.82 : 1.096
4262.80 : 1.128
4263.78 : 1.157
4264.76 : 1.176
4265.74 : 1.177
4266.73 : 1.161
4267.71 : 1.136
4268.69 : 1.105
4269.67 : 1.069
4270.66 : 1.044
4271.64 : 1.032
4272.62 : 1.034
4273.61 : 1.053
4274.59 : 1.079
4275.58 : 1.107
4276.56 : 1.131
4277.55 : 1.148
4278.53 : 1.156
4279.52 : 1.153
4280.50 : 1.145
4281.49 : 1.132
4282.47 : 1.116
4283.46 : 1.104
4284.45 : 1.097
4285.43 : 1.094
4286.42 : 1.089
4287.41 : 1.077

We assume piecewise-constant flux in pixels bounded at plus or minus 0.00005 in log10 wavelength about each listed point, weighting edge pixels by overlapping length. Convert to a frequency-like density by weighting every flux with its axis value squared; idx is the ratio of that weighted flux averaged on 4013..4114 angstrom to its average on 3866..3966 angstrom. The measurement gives 1.5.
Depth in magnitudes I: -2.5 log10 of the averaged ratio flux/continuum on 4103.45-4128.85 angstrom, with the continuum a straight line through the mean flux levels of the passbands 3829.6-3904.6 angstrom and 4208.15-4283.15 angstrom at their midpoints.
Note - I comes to -0.12 mag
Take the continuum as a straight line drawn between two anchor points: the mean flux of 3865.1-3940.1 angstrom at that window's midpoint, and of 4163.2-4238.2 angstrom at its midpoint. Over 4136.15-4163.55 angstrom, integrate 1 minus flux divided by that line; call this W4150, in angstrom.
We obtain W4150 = -2.8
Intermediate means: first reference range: 0.831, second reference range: 1.15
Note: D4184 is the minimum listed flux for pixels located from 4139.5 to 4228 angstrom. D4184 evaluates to 0.9508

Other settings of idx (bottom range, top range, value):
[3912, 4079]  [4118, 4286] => 1.31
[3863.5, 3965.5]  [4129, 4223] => 1.60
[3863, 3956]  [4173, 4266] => 1.57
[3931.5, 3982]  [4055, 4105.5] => 1.68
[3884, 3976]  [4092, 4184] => 1.68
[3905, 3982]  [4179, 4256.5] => 1.71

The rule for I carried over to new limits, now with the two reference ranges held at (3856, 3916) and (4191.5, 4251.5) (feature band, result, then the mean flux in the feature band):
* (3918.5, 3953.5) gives 0.36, 0.691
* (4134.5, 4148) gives -0.10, 1.2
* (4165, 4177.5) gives -0.06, 1.17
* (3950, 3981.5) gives 0.28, 0.762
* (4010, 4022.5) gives -0.16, 1.17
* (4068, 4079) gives -0.07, 1.12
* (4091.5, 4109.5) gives 0.01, 1.06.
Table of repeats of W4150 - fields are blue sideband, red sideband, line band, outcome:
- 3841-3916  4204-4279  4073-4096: -2.7 angstrom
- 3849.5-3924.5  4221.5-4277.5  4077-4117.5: -3.5 angstrom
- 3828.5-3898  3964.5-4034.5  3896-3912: -0.4 angstrom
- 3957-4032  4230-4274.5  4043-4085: -4.8 angstrom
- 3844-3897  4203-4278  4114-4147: -3.8 angstrom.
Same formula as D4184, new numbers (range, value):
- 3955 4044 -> 0.2976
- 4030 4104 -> 0.8513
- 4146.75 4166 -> 1.176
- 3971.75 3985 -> 0.4844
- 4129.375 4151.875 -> 1.128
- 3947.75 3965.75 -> 0.4591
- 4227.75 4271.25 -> 1.037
